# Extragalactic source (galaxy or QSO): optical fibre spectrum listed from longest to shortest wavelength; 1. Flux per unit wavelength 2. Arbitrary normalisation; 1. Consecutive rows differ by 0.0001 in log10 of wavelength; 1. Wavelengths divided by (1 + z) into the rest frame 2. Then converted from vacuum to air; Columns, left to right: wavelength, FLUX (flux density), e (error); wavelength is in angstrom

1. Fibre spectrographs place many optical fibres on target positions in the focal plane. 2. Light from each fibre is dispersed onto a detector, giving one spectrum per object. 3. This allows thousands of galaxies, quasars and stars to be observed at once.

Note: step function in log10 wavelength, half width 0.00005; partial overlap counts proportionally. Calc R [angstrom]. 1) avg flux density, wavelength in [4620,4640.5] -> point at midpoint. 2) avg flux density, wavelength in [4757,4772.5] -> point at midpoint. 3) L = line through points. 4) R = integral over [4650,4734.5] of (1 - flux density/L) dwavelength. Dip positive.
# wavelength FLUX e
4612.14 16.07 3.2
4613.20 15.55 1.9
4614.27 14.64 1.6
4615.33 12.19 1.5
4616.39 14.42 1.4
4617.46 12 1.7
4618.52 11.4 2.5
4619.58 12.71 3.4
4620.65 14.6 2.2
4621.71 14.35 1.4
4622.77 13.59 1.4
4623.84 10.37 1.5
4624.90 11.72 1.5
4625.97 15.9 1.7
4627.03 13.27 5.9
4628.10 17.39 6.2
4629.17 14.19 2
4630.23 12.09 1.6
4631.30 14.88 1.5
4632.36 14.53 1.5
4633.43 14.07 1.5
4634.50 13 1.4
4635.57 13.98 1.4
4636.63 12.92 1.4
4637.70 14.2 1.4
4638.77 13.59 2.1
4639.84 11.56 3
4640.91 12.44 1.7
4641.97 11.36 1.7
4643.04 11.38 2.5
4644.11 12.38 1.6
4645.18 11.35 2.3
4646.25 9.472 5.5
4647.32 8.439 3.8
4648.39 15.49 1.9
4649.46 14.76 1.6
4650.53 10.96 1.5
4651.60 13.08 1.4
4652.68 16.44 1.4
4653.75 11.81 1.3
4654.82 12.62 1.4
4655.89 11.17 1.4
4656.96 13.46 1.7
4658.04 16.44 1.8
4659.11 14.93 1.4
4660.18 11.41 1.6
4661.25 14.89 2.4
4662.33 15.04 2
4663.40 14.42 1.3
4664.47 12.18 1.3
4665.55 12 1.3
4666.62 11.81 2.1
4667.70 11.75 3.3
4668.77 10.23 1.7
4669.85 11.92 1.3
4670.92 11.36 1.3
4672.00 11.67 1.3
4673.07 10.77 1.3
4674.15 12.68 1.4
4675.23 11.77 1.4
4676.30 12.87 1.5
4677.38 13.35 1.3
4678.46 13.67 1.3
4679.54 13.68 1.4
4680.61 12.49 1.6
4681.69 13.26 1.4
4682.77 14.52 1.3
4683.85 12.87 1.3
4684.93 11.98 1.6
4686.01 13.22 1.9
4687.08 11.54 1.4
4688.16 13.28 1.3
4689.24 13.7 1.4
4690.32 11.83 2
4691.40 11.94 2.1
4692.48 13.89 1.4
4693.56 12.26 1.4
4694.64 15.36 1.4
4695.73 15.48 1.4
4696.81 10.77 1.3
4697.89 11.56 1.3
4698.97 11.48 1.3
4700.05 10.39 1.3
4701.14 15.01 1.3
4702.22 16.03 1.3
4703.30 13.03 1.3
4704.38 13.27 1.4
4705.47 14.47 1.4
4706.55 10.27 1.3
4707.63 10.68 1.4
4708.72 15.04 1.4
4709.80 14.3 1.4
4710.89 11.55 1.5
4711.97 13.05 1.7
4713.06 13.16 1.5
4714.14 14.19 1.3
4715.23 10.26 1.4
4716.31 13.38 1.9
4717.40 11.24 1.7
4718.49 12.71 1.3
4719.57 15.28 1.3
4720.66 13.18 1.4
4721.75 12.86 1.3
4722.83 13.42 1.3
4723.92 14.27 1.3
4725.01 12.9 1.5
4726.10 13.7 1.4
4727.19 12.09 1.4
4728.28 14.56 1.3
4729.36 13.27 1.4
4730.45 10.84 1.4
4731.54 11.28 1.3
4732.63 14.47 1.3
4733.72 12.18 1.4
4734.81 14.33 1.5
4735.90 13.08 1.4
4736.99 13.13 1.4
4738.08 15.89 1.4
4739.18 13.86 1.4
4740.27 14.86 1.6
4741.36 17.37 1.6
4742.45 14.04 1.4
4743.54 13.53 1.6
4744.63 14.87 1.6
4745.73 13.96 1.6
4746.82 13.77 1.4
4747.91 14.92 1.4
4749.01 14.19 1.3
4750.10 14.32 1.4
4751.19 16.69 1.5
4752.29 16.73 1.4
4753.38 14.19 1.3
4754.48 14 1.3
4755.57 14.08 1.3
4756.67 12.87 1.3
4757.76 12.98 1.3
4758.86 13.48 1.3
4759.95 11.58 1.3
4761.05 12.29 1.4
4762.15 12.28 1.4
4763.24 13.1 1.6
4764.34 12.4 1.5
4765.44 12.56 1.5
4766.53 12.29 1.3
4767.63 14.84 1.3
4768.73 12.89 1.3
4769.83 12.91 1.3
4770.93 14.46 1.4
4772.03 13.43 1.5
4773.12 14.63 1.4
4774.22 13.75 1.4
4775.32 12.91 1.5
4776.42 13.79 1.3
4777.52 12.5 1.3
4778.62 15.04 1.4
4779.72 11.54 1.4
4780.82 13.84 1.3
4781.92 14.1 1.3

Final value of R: 2.8 angstrom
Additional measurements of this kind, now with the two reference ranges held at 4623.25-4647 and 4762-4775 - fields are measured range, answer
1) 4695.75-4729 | 0.5 angstrom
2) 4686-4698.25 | 0.2 angstrom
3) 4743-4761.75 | -1.0 angstrom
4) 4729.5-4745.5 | -0.7 angstrom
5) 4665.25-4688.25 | 1.2 angstrom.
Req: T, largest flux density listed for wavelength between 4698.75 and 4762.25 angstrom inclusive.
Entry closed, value 17.37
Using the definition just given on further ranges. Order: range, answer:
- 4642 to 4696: 16.44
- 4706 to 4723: 15.28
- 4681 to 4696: 15.48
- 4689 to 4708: 16.03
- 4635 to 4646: 14.2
